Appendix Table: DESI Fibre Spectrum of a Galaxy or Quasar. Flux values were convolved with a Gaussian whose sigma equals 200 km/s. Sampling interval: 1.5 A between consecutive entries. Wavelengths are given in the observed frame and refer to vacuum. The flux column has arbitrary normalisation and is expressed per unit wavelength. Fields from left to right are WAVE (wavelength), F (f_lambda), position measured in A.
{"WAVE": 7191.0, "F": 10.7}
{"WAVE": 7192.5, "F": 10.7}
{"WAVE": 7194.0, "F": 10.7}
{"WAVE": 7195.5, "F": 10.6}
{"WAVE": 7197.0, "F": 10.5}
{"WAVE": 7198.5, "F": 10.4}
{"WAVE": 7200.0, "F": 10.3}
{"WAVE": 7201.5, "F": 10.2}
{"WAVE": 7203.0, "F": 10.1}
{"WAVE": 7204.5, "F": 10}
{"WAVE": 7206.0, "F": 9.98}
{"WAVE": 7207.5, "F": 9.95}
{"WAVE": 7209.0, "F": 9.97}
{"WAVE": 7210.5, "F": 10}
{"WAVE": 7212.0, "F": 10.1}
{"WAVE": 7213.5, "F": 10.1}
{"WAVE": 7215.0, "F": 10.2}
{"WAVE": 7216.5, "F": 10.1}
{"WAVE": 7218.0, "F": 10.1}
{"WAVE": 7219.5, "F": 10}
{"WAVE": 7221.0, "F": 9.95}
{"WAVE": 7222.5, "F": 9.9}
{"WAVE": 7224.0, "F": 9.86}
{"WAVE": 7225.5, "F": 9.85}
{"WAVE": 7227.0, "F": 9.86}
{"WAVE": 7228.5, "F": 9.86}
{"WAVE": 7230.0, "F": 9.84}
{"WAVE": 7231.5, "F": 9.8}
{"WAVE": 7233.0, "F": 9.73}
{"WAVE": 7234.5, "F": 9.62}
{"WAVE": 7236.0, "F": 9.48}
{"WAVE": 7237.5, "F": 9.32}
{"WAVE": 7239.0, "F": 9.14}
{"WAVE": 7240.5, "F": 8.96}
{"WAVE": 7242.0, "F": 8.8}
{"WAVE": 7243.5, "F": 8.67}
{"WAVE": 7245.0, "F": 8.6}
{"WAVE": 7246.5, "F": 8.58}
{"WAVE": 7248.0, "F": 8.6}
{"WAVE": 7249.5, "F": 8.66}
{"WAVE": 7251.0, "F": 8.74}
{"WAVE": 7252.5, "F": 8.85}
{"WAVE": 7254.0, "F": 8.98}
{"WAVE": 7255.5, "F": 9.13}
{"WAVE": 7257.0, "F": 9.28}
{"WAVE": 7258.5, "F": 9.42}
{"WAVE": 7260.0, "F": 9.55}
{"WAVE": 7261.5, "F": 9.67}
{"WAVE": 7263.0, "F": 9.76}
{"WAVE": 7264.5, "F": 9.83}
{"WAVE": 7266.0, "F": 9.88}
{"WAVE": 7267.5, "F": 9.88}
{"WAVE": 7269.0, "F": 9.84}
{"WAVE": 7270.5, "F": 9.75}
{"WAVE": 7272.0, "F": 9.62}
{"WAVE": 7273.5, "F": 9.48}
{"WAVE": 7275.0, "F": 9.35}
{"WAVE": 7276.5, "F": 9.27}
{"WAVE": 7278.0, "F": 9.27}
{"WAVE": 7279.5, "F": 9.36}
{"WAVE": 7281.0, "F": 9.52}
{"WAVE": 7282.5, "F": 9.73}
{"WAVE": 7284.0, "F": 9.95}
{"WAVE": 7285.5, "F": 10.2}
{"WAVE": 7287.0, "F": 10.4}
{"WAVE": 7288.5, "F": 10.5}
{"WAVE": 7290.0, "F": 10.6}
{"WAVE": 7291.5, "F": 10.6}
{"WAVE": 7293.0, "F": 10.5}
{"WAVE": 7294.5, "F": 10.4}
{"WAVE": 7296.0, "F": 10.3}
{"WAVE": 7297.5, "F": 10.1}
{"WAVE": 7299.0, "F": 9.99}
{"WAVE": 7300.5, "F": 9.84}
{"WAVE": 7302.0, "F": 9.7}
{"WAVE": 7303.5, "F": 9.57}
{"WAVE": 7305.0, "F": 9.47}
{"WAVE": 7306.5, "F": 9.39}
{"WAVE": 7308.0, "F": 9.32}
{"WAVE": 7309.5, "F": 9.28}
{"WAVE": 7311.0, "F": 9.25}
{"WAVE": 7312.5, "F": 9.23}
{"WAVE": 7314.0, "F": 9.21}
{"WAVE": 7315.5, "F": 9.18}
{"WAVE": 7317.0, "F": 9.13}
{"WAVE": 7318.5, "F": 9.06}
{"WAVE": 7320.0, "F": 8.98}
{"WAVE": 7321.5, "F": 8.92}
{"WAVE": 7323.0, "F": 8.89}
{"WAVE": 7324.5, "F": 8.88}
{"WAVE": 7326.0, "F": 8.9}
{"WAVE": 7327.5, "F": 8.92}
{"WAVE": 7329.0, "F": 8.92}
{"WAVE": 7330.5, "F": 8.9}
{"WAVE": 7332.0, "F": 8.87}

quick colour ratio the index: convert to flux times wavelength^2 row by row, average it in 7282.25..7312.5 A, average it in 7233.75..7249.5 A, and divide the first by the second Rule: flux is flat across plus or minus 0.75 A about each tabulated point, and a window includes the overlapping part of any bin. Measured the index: 1.13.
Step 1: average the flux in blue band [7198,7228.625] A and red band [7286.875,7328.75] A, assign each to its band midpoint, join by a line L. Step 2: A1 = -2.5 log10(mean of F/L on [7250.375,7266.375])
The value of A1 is 0.051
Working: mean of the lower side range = 10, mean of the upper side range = 9.57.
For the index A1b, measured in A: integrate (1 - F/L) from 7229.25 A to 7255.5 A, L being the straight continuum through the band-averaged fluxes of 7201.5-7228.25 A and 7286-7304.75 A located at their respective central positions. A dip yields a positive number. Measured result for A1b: 2.6 A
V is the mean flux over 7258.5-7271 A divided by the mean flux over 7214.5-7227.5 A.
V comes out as 0.98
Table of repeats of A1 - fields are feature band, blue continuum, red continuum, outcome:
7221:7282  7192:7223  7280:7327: 0.06 mag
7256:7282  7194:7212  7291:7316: 0.04 mag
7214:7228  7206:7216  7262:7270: 0.00 mag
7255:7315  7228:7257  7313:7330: -0.08 mag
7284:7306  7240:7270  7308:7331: -0.12 mag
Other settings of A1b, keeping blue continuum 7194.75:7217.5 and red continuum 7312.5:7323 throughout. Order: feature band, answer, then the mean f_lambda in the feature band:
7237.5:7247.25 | 1.0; 8.83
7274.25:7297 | -1.5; 10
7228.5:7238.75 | 0.3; 9.62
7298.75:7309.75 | -0.4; 9.56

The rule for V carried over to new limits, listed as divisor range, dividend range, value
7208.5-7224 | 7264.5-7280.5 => 0.95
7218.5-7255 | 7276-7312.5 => 1.06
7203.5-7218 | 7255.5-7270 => 0.96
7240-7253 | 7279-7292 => 1.16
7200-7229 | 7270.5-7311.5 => 0.98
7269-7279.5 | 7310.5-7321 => 0.96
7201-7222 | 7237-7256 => 0.88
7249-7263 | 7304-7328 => 0.99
